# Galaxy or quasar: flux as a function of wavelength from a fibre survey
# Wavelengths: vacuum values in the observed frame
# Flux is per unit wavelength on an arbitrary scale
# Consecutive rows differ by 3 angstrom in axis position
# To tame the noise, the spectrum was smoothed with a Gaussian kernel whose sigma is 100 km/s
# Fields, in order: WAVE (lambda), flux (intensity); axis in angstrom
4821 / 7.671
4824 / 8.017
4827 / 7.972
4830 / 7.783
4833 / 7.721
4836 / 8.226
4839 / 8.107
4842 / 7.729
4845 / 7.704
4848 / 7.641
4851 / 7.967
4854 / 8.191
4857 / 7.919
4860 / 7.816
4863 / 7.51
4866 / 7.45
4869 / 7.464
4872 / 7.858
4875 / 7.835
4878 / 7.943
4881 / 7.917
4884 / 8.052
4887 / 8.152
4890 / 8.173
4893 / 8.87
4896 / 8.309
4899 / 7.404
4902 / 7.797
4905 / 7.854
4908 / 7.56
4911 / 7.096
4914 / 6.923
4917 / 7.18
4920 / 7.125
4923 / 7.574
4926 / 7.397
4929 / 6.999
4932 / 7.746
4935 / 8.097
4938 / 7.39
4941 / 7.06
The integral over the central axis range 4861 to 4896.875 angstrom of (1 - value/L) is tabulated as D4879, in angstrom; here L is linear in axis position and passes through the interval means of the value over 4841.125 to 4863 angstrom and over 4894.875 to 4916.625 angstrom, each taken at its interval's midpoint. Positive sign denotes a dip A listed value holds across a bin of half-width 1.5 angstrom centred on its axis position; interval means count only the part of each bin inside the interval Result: -1.3 angstrom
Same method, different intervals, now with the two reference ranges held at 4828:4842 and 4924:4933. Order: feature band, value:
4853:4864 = -0.09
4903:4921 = 0.39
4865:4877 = 0.07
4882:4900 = -1.37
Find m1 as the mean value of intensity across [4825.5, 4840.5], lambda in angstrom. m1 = 7.96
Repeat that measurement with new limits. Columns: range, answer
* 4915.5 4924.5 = 7.29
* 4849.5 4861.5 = 7.97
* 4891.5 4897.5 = 8.59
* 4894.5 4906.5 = 7.84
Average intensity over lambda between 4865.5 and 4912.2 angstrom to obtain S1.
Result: 7.87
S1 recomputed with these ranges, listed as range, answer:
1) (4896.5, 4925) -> 7.42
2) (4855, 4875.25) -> 7.7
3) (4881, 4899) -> 8.2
